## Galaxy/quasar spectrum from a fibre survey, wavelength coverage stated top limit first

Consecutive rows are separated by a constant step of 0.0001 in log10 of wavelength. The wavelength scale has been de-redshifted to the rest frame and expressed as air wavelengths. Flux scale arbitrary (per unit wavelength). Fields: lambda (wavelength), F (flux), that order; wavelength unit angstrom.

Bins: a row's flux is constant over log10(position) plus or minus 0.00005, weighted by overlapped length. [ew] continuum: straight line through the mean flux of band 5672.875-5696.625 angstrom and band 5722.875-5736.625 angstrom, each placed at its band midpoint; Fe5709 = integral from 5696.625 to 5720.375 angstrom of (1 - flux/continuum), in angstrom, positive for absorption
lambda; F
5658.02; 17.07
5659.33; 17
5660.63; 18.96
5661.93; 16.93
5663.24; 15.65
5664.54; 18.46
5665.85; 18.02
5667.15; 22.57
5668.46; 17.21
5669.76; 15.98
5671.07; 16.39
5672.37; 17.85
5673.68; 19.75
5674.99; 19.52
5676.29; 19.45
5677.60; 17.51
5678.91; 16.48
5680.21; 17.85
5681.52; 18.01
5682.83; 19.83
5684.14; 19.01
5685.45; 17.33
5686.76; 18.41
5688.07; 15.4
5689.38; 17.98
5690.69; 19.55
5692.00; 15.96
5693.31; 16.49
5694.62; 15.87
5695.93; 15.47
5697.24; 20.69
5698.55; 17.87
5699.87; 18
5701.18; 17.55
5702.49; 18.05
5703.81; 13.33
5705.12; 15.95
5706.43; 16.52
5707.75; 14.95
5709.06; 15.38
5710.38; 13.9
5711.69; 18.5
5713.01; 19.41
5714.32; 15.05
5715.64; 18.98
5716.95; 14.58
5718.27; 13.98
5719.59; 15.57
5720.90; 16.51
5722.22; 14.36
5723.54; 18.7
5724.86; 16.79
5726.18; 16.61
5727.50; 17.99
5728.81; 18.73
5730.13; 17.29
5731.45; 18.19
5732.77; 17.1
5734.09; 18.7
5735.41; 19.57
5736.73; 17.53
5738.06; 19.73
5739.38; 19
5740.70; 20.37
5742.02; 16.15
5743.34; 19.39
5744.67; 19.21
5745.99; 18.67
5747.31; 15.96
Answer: 1.7 angstrom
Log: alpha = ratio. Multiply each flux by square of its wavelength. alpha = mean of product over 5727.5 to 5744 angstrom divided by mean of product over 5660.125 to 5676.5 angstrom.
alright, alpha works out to 1.0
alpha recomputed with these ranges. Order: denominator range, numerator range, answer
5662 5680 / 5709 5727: 0.92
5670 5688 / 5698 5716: 0.93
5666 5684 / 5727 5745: 1.03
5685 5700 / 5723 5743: 1.06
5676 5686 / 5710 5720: 0.91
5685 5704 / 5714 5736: 0.99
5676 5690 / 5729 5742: 1.05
